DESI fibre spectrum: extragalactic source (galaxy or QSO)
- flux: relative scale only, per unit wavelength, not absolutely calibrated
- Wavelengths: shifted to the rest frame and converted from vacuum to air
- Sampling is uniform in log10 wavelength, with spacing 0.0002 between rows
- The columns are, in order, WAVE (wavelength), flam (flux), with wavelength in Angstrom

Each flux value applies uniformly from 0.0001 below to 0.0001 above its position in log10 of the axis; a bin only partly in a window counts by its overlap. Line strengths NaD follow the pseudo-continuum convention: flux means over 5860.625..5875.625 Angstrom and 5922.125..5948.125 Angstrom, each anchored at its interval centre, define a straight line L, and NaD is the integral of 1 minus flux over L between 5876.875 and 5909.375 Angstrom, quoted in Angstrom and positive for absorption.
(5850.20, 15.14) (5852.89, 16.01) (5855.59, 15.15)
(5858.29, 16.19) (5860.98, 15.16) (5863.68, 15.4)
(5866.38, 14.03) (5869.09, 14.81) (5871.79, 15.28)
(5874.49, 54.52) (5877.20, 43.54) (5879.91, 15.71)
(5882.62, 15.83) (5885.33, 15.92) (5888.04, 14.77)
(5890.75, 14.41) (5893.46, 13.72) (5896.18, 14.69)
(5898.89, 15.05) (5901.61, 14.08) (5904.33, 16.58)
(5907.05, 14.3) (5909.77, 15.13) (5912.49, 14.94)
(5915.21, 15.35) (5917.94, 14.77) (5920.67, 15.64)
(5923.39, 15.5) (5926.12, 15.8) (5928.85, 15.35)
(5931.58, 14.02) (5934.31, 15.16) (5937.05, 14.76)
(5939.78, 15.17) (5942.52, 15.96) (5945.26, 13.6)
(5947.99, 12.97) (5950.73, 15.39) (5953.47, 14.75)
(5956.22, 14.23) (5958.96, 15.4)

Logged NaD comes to 4.5 Angstrom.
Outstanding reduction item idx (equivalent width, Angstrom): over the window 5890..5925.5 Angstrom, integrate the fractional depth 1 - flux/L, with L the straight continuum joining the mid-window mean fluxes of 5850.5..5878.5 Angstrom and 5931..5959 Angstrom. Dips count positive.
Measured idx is 5.8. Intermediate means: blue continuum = 21.7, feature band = 15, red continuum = 14.7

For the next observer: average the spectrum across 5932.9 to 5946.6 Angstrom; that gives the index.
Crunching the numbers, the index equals 14.9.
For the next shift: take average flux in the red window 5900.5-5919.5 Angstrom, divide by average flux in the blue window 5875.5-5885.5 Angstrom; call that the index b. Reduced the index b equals 0.61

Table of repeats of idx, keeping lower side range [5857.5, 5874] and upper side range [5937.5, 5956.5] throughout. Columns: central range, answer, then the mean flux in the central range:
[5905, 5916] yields 0.5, 15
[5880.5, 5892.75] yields 1.0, 15.2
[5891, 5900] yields 1.0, 14.5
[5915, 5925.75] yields 0.1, 15.4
